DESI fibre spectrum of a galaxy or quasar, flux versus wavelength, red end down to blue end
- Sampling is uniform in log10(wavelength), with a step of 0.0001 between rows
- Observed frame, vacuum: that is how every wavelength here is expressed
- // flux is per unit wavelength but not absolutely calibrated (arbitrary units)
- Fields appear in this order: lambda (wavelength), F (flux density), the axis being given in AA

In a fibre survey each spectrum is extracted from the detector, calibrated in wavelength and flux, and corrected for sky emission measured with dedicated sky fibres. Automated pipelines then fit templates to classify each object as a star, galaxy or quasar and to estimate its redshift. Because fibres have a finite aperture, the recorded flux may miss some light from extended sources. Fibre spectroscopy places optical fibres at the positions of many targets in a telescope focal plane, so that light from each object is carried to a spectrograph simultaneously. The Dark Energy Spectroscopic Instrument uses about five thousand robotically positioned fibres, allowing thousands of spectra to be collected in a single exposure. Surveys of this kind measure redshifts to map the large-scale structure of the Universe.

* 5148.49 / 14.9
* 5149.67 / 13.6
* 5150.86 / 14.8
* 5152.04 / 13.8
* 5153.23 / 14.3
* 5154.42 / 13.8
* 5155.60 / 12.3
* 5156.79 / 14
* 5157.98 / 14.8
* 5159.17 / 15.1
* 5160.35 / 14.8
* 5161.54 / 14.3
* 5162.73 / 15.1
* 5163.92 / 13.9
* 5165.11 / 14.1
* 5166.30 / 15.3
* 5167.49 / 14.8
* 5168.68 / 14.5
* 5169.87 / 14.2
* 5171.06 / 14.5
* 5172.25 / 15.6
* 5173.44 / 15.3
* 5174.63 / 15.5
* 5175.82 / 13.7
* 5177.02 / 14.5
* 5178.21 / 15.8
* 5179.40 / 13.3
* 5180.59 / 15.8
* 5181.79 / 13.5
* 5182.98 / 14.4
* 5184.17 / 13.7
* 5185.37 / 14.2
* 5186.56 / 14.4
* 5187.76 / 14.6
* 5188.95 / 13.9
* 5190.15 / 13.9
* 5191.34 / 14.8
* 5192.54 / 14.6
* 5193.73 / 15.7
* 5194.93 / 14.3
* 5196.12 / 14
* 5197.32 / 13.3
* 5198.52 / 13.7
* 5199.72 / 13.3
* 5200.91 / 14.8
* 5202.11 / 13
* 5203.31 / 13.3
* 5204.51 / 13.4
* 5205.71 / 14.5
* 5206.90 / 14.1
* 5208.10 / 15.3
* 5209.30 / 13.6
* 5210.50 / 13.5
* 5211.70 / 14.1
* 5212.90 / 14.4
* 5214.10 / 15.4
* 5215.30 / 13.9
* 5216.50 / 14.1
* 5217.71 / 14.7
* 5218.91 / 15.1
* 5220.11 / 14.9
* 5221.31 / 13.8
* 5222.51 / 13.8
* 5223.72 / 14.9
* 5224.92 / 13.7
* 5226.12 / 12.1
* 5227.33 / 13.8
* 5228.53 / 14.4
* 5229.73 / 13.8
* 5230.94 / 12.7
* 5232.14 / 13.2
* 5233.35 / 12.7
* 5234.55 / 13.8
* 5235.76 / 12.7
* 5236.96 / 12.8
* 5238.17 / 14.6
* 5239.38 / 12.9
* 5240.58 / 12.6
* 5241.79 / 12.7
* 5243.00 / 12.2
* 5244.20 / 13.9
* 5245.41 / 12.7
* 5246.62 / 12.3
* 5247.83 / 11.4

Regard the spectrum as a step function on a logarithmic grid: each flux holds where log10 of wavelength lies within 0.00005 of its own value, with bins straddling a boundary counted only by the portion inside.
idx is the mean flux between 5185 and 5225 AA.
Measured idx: 14.2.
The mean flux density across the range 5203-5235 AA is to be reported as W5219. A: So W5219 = 14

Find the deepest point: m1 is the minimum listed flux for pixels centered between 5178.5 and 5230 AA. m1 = 12.1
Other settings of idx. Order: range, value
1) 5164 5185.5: 14.6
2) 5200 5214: 14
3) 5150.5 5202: 14.4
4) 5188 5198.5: 14.3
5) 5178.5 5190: 14.2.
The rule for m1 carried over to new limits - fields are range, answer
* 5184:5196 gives 13.7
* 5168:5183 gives 13.3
